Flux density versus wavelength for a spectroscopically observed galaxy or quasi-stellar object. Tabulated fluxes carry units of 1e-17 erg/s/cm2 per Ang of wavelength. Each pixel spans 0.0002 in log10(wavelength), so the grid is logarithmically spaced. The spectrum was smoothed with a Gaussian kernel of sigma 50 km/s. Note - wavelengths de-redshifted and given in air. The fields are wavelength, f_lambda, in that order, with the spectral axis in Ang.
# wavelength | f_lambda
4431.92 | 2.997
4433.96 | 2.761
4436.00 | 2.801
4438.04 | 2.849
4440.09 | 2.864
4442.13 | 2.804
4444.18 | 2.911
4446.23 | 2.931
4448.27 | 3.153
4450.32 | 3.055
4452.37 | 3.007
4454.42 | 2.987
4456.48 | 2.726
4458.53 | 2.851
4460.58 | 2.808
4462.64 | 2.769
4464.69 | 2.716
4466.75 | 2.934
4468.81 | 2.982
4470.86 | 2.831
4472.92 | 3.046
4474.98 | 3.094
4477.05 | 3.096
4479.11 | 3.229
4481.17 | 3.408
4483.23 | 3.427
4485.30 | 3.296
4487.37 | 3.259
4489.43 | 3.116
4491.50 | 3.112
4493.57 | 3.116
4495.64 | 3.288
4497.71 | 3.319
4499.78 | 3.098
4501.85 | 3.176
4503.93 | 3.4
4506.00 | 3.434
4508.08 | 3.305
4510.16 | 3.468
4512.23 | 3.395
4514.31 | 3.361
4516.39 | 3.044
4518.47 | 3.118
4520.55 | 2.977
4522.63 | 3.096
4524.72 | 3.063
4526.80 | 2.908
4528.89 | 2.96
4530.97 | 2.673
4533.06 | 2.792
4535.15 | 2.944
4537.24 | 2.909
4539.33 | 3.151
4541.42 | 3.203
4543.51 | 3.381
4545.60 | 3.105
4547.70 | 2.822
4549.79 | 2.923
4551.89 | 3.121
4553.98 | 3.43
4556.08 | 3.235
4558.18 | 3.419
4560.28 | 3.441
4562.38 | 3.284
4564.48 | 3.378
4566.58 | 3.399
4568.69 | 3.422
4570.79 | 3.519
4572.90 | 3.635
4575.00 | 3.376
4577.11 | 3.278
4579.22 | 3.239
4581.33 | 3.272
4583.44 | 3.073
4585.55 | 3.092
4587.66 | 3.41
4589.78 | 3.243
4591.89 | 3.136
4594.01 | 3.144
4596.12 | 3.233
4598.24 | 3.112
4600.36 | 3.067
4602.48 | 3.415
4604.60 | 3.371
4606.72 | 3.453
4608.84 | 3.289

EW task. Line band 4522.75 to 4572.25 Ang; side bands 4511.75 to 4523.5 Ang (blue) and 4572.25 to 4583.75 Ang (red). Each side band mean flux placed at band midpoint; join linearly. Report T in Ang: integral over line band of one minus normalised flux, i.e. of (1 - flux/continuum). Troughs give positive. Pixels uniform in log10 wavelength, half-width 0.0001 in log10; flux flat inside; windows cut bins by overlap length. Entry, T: 1.3 Ang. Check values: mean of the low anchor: 3.16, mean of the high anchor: 3.32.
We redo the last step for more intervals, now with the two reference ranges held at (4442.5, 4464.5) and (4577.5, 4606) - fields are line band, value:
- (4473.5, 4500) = -2.11 Ang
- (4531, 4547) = 0.32 Ang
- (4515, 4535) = 0.68 Ang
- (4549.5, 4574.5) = -1.67 Ang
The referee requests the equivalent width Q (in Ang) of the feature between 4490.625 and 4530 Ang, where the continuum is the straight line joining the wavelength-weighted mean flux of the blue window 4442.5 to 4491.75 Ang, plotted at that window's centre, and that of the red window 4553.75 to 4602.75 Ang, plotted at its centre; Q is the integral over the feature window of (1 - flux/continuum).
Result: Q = -0.75 Ang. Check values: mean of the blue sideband 3.03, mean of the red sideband 3.3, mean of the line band 3.19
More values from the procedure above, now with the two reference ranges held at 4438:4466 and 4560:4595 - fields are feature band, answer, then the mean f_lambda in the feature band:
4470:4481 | -0.4 Ang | 3.09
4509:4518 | -0.6 Ang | 3.3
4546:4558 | 0.4 Ang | 3.13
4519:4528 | 0.3 Ang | 3.01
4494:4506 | -0.8 Ang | 3.27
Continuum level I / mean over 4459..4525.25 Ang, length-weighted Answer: 3.15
